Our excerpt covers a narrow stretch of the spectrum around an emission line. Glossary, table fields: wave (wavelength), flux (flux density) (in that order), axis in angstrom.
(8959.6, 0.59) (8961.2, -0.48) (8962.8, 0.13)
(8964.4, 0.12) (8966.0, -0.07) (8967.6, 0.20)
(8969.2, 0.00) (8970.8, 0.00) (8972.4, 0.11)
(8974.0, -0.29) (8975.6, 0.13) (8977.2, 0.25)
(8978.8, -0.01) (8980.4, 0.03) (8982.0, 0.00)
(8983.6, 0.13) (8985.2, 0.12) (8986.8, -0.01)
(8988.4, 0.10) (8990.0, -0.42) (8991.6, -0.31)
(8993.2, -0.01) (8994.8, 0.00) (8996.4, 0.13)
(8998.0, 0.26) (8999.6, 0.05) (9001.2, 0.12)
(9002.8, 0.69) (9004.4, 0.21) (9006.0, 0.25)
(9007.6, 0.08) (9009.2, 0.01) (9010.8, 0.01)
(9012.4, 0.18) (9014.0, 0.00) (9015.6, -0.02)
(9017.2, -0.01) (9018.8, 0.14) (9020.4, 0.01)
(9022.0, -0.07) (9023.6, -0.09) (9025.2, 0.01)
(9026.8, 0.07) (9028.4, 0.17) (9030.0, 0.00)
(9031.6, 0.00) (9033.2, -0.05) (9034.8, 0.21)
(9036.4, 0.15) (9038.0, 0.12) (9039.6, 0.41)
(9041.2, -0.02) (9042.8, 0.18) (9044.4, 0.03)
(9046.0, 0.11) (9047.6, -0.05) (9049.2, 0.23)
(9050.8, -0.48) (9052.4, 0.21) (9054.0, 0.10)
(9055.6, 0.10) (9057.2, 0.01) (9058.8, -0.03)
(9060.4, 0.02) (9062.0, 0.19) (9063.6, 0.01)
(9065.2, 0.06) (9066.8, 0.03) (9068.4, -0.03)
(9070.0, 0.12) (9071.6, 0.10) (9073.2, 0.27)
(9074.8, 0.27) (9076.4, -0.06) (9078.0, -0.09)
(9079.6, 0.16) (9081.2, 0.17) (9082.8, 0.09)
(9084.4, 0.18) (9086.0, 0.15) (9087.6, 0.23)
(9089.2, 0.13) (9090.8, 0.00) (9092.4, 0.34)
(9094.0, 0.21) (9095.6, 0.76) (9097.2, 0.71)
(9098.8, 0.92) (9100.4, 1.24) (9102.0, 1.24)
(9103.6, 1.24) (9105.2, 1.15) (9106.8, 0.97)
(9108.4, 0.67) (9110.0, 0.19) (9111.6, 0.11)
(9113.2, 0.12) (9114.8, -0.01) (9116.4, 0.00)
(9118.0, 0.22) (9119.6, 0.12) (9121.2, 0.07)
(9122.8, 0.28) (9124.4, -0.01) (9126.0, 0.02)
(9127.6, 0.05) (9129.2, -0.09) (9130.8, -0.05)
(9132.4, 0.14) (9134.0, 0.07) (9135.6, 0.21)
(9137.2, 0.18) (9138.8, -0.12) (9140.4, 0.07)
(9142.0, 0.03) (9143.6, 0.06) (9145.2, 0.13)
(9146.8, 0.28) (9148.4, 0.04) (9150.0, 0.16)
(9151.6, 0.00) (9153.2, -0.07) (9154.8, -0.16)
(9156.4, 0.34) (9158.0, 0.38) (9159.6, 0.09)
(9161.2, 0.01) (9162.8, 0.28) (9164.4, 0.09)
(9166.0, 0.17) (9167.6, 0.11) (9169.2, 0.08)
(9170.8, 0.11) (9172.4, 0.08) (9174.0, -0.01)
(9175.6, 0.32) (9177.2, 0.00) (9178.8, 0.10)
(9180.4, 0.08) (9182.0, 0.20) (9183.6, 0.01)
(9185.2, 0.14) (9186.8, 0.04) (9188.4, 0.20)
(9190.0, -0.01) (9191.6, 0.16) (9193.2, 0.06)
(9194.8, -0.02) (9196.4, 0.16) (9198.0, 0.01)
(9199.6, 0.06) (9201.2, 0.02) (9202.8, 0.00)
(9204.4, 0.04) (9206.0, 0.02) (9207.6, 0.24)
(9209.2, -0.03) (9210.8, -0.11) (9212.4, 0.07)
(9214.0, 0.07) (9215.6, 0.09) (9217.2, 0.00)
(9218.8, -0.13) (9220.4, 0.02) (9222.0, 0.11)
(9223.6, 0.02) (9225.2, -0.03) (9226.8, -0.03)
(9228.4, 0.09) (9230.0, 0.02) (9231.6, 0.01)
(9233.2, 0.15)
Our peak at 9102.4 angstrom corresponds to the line [O II]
